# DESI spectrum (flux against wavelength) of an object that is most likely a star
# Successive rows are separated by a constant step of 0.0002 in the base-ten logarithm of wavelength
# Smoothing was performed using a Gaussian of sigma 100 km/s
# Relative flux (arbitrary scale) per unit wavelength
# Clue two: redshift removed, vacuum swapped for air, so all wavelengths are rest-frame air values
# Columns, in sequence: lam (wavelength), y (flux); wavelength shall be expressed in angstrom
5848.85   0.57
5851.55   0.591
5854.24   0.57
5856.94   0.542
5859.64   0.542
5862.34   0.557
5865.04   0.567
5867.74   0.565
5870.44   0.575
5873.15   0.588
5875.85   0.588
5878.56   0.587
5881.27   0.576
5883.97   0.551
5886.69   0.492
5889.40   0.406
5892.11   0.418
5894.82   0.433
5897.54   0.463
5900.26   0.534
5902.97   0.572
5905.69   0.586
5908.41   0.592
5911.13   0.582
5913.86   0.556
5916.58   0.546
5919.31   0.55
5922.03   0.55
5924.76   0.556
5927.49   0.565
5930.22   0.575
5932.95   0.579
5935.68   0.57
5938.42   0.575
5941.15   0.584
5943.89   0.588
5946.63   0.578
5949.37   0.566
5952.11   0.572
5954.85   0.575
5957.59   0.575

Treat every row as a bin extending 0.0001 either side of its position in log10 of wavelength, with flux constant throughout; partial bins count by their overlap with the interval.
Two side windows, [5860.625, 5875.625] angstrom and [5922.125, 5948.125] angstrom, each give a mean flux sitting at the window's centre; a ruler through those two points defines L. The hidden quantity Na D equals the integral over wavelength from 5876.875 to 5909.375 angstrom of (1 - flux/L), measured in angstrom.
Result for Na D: 3.10 angstrom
